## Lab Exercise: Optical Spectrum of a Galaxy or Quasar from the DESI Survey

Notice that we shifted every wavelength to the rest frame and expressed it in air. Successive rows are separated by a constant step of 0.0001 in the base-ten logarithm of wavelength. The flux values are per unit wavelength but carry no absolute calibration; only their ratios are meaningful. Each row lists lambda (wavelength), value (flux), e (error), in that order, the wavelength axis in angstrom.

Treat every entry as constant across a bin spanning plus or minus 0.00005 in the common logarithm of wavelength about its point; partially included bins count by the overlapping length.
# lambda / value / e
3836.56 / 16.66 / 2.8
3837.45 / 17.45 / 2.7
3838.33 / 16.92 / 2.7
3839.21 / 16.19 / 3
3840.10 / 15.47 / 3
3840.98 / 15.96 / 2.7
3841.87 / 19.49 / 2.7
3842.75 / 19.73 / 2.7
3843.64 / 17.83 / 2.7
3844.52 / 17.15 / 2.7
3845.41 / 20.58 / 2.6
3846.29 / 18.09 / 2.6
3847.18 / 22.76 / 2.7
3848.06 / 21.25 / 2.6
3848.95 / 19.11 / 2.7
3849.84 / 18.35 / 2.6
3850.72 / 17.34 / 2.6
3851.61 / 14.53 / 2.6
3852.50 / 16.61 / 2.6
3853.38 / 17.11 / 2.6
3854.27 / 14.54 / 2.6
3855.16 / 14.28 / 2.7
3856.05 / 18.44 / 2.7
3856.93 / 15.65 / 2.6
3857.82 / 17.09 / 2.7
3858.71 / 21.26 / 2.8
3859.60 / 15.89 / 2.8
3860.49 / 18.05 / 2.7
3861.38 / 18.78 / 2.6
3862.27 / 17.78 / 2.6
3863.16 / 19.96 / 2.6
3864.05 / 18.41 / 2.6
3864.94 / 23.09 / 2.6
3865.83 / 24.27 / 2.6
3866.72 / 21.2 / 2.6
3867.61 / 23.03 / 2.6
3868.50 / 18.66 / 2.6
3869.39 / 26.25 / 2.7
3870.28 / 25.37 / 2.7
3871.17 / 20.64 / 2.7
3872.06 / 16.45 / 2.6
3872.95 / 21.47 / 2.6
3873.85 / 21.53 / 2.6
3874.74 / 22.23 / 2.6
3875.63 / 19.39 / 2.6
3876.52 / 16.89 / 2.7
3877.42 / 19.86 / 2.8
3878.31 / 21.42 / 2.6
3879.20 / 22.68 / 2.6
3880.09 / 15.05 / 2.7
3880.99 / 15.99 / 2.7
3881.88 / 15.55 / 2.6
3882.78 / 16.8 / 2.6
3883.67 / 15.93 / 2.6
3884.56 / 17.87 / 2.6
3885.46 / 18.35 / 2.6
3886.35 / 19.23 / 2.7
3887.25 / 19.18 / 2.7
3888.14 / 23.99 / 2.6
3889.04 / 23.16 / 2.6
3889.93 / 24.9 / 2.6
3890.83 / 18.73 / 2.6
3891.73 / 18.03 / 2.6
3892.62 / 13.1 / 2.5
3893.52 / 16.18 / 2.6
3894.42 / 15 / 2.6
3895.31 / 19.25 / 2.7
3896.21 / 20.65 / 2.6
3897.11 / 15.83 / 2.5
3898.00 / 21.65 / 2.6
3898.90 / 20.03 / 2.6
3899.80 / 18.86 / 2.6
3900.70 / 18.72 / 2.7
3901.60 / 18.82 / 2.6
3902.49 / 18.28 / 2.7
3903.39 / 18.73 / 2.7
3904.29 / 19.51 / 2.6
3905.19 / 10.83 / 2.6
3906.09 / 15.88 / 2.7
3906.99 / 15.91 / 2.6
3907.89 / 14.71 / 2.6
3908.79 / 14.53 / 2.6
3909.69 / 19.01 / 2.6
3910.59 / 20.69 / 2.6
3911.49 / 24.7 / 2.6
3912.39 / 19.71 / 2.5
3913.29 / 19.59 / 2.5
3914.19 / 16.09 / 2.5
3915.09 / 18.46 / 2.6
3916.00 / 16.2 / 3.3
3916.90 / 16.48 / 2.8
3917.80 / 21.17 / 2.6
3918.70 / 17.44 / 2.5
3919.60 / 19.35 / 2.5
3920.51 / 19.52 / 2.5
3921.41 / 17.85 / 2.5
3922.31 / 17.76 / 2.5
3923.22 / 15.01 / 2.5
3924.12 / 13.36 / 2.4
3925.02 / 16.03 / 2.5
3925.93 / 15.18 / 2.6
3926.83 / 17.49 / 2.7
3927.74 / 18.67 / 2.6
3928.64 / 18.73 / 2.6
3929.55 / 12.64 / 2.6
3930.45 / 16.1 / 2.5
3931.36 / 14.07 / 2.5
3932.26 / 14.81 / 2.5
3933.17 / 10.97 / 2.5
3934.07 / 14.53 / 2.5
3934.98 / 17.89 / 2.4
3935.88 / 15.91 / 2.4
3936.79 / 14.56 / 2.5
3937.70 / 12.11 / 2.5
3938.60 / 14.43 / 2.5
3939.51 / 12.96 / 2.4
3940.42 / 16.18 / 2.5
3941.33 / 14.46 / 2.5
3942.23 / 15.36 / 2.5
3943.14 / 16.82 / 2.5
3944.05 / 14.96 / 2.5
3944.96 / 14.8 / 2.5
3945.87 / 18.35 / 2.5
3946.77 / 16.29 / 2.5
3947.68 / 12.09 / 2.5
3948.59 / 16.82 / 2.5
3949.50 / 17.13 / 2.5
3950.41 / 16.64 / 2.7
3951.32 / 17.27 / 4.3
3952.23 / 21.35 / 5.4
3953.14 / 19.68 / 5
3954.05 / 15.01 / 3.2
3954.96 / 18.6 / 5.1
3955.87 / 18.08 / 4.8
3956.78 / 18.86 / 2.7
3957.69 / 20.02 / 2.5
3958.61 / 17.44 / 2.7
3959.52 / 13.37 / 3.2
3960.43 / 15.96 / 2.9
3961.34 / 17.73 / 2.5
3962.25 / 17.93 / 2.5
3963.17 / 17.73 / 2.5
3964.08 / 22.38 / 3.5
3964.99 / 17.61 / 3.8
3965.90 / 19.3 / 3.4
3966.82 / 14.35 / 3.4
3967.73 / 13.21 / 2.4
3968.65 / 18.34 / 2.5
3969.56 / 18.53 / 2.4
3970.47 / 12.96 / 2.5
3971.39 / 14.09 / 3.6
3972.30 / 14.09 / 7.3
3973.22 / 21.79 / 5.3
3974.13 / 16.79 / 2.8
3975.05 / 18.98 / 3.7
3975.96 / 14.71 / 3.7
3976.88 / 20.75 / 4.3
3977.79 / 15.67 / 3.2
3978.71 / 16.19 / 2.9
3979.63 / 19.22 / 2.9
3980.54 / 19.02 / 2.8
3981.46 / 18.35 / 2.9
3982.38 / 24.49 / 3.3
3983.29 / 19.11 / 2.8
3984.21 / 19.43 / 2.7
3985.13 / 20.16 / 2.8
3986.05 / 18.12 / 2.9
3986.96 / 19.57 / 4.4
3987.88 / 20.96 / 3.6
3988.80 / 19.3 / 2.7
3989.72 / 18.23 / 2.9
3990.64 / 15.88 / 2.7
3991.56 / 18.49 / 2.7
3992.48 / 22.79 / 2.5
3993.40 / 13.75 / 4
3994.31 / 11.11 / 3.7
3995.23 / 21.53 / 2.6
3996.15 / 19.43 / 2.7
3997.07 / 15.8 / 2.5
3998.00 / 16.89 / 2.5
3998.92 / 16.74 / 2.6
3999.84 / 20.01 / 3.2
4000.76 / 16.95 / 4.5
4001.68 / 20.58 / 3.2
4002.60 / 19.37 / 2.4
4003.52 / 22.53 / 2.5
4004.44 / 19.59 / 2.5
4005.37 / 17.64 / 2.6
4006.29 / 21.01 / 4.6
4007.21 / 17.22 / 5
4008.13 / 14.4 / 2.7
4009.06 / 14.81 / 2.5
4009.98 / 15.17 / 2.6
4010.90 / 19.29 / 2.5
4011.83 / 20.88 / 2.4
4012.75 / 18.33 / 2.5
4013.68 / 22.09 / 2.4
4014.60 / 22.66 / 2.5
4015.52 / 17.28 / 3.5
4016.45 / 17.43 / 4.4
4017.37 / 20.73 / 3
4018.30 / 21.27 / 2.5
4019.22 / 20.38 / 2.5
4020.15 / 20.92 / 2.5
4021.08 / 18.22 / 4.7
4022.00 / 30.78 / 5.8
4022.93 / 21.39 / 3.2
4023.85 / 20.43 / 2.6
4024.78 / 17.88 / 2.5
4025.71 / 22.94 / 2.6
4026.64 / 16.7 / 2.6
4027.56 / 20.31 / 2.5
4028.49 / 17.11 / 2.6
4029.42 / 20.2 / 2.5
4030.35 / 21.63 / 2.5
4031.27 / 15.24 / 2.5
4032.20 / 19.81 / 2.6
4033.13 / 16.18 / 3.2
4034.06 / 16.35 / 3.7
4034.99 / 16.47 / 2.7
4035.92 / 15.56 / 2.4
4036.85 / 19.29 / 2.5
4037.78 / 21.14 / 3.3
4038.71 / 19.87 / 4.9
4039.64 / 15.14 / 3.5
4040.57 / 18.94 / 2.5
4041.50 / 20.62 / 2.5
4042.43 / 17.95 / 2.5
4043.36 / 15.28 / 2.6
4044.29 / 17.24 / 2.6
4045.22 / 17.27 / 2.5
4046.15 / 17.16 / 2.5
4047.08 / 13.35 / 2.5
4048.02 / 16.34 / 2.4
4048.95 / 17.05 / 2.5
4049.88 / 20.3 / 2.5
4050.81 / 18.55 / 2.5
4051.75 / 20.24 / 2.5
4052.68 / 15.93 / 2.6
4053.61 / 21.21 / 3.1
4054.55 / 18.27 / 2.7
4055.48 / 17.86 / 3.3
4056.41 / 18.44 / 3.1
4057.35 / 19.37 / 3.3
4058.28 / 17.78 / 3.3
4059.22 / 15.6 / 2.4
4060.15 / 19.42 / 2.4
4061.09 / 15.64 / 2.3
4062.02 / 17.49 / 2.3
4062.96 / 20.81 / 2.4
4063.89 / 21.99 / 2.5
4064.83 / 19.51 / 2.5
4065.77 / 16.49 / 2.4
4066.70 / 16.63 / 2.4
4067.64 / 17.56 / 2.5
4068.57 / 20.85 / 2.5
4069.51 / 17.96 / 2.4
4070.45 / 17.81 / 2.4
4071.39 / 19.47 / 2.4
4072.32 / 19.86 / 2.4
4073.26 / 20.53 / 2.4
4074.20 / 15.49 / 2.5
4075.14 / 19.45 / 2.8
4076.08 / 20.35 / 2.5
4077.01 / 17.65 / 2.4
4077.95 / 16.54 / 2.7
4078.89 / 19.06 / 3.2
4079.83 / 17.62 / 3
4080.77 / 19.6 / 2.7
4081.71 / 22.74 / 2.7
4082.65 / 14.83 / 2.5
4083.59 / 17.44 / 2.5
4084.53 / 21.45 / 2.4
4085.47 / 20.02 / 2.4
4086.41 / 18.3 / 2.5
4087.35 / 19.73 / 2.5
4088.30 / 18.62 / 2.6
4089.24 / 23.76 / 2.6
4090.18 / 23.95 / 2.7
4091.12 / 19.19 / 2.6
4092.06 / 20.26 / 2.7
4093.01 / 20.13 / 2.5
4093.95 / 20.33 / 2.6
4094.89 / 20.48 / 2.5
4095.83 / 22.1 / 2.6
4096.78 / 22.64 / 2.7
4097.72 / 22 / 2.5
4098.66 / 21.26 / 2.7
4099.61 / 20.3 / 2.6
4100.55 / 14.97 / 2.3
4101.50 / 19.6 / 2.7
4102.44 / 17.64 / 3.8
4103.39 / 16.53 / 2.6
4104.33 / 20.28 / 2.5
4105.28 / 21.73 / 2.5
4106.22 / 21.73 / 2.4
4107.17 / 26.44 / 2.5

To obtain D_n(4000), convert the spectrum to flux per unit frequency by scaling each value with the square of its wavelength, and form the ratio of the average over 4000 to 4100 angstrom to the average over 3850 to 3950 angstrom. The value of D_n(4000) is 1.2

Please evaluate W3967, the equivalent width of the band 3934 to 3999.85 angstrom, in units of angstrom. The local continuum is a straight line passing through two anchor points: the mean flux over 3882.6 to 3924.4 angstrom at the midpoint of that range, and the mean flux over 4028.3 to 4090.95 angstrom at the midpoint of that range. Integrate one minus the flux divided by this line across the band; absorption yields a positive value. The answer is 3.9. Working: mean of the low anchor 18.2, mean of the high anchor 18.5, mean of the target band 17.3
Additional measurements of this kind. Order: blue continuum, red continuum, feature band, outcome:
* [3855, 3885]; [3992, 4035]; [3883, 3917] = 1.7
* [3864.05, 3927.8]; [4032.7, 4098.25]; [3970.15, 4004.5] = 0.9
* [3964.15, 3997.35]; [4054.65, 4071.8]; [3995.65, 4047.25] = -1.8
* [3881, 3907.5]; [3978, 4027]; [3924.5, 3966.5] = 5.0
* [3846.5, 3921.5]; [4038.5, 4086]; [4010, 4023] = -1.5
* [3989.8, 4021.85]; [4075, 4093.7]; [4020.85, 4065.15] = 1.2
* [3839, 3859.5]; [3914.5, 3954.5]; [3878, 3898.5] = -1.9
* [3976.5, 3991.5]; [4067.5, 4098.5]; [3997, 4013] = 0.8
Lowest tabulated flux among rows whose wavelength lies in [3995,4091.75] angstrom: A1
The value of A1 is 13.35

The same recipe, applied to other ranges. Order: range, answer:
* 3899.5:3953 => 10.83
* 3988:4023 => 11.11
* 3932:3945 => 10.97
